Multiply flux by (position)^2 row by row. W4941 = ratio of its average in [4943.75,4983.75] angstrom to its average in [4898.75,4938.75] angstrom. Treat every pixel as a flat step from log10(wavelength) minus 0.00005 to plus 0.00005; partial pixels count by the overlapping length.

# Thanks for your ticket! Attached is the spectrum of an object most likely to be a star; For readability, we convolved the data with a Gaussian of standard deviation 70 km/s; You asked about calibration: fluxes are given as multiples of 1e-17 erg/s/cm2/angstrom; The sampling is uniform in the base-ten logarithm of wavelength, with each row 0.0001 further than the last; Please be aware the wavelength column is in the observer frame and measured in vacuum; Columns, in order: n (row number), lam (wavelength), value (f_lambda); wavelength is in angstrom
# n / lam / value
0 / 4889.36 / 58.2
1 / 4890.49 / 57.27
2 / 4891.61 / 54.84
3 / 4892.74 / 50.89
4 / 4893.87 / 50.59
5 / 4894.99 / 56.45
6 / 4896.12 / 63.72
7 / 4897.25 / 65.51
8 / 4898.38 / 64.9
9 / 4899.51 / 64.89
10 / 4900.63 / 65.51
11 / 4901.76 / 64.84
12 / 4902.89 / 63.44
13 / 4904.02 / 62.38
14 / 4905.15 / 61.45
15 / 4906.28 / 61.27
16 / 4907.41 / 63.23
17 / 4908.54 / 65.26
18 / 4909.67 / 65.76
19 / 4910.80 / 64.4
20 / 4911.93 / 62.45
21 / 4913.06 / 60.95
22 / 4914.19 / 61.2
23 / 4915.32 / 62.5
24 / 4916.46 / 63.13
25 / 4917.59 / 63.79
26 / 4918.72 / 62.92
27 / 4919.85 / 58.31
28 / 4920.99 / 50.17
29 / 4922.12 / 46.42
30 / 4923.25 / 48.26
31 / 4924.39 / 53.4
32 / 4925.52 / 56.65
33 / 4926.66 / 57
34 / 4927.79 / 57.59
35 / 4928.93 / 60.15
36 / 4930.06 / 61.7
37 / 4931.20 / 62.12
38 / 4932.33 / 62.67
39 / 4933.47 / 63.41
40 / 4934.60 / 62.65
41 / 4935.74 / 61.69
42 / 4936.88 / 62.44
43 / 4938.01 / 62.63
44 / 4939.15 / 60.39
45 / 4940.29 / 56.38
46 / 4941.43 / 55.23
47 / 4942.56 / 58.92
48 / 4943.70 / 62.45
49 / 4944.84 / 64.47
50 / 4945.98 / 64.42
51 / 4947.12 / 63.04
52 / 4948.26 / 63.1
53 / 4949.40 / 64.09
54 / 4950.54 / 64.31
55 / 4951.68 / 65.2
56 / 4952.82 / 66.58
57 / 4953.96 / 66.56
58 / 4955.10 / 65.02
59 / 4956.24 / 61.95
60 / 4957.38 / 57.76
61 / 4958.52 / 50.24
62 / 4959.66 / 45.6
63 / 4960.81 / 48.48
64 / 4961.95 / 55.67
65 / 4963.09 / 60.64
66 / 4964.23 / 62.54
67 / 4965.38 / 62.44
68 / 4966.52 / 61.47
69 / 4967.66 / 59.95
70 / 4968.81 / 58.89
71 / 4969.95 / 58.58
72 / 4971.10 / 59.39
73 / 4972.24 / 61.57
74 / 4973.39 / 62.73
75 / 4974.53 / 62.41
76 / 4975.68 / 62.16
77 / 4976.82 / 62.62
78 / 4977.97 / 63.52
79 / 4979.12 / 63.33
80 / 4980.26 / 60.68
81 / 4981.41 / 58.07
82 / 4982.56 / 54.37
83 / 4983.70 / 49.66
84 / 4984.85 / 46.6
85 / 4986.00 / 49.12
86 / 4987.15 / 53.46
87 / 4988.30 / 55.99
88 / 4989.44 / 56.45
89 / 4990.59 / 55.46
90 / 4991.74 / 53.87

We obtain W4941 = 1.01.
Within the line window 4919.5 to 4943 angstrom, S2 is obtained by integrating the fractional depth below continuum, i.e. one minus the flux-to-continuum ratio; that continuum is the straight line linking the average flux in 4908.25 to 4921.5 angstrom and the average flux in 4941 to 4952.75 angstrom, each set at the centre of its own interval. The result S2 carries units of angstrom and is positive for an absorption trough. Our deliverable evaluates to 1.6 angstrom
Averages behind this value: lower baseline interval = 61.7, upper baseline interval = 62.8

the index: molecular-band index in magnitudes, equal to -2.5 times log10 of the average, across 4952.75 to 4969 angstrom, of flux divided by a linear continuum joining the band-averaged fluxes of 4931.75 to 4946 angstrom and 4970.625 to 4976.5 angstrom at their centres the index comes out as 0.05 mag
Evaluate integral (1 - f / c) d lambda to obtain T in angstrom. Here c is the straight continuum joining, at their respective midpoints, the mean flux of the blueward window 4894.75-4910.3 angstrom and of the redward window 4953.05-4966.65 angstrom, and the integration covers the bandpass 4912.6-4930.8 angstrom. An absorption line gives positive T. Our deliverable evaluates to 1.2 angstrom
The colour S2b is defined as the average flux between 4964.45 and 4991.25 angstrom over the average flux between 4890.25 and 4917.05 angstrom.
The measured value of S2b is 0.9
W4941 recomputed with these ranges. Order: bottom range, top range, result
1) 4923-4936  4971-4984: 1.04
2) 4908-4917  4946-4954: 1.04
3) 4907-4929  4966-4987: 1.01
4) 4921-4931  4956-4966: 1.03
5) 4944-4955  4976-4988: 0.88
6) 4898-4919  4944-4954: 1.03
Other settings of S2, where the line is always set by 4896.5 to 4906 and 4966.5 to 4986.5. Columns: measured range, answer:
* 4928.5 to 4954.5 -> -0.56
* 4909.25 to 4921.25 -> 0.26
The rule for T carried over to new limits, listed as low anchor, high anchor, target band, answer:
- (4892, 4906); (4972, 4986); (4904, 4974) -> -0.5 angstrom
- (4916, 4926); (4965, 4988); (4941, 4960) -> -1.4 angstrom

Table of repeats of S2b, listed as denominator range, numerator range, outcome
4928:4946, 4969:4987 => 0.95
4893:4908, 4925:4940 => 0.98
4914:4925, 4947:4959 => 1.10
